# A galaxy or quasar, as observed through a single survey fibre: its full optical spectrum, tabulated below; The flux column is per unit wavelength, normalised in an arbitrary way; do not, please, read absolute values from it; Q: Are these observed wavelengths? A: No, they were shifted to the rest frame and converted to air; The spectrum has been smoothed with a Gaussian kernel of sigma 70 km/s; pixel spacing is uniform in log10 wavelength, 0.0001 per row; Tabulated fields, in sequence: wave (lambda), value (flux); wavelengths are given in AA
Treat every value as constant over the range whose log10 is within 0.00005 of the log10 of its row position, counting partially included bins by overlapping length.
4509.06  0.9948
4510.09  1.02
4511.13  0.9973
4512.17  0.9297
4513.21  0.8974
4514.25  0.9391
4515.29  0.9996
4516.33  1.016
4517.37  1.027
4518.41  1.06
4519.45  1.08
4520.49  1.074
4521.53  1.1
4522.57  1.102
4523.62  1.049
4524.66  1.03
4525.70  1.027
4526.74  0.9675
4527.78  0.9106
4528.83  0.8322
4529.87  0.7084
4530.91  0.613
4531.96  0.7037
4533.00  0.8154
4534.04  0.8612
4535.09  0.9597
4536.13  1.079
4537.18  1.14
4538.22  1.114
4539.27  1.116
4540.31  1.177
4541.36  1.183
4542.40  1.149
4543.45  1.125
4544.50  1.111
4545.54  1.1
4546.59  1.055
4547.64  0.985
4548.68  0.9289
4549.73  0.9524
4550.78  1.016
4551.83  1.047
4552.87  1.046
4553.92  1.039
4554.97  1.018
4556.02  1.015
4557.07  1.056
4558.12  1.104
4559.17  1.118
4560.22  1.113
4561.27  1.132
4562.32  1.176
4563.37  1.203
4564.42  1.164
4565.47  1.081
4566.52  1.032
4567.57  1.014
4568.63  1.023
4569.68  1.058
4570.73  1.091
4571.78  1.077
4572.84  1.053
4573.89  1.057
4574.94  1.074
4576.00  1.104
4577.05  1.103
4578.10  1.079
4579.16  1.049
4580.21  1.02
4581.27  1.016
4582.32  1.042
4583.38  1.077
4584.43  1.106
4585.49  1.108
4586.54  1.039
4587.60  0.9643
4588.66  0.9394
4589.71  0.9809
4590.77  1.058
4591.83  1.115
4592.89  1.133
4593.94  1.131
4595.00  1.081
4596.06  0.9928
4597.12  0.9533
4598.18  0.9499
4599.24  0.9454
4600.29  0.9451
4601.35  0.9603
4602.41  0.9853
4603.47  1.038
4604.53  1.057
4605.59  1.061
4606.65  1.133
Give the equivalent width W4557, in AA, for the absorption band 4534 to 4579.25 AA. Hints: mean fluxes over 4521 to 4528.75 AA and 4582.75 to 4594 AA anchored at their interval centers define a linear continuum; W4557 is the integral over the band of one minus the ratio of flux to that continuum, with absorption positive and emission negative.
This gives -1.71 AA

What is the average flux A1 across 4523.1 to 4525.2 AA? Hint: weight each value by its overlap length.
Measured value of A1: 1.04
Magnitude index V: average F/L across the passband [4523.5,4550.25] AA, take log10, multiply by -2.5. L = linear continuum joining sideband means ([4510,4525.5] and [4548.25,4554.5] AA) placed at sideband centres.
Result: 0.027 mag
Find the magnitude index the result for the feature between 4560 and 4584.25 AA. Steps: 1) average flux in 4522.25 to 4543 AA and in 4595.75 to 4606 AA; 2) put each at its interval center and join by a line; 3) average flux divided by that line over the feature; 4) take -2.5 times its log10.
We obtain -0.10 mag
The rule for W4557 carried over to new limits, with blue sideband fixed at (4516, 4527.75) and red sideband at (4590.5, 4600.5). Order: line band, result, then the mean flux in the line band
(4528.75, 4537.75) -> 1.6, 0.86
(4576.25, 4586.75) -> -0.3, 1.07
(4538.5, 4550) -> -0.5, 1.08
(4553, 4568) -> -0.7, 1.09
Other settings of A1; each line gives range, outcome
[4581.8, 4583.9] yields 1.06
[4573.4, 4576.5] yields 1.08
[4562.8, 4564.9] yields 1.18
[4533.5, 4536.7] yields 0.967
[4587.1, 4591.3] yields 0.985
